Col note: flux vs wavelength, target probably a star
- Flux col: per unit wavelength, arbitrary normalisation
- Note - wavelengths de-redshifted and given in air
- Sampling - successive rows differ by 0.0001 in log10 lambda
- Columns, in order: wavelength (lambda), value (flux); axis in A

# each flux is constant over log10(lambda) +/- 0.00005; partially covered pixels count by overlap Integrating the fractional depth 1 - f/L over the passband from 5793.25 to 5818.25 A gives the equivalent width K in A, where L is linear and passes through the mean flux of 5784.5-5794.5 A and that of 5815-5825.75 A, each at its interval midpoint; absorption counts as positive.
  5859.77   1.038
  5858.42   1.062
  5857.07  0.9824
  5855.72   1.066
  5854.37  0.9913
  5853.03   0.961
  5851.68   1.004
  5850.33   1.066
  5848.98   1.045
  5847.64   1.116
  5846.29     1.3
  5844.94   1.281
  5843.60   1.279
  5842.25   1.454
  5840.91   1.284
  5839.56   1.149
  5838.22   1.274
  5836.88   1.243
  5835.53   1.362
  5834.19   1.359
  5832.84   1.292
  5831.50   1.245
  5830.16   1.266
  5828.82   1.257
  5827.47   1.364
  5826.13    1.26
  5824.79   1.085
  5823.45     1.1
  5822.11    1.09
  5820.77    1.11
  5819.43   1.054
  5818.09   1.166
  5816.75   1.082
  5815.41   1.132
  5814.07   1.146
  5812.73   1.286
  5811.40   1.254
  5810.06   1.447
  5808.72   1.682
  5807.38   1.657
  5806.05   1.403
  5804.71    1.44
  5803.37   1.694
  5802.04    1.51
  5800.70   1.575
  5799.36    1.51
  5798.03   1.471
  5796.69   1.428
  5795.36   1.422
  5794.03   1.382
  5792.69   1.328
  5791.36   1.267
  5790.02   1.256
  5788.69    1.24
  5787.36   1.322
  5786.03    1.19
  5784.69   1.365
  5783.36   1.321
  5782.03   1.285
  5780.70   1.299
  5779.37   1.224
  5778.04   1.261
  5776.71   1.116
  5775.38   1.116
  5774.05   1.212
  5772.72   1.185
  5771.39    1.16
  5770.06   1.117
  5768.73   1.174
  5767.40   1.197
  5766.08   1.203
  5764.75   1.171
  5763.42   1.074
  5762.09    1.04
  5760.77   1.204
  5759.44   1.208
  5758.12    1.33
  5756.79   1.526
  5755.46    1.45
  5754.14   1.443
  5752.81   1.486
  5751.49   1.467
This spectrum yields -4.5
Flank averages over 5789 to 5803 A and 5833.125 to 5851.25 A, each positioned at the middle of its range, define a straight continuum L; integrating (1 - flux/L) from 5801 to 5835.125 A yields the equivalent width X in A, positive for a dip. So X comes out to 1.0 A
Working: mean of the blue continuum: 1.42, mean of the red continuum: 1.24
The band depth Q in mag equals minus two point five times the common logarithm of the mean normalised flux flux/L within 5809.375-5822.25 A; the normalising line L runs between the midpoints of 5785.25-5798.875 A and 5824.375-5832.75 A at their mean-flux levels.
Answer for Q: 0.090 mag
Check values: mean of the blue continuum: 1.33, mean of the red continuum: 1.25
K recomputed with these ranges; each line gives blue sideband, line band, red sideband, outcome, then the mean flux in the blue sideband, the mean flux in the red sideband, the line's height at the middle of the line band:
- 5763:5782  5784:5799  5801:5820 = -0.77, 1.18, 1.36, 1.27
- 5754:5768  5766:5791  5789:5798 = 1.57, 1.25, 1.35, 1.31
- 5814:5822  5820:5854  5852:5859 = -4.71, 1.11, 1.01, 1.06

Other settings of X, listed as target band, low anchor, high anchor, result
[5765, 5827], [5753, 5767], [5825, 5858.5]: -2.4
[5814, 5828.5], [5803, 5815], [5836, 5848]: 2.4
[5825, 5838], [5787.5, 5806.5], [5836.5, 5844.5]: 0.3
